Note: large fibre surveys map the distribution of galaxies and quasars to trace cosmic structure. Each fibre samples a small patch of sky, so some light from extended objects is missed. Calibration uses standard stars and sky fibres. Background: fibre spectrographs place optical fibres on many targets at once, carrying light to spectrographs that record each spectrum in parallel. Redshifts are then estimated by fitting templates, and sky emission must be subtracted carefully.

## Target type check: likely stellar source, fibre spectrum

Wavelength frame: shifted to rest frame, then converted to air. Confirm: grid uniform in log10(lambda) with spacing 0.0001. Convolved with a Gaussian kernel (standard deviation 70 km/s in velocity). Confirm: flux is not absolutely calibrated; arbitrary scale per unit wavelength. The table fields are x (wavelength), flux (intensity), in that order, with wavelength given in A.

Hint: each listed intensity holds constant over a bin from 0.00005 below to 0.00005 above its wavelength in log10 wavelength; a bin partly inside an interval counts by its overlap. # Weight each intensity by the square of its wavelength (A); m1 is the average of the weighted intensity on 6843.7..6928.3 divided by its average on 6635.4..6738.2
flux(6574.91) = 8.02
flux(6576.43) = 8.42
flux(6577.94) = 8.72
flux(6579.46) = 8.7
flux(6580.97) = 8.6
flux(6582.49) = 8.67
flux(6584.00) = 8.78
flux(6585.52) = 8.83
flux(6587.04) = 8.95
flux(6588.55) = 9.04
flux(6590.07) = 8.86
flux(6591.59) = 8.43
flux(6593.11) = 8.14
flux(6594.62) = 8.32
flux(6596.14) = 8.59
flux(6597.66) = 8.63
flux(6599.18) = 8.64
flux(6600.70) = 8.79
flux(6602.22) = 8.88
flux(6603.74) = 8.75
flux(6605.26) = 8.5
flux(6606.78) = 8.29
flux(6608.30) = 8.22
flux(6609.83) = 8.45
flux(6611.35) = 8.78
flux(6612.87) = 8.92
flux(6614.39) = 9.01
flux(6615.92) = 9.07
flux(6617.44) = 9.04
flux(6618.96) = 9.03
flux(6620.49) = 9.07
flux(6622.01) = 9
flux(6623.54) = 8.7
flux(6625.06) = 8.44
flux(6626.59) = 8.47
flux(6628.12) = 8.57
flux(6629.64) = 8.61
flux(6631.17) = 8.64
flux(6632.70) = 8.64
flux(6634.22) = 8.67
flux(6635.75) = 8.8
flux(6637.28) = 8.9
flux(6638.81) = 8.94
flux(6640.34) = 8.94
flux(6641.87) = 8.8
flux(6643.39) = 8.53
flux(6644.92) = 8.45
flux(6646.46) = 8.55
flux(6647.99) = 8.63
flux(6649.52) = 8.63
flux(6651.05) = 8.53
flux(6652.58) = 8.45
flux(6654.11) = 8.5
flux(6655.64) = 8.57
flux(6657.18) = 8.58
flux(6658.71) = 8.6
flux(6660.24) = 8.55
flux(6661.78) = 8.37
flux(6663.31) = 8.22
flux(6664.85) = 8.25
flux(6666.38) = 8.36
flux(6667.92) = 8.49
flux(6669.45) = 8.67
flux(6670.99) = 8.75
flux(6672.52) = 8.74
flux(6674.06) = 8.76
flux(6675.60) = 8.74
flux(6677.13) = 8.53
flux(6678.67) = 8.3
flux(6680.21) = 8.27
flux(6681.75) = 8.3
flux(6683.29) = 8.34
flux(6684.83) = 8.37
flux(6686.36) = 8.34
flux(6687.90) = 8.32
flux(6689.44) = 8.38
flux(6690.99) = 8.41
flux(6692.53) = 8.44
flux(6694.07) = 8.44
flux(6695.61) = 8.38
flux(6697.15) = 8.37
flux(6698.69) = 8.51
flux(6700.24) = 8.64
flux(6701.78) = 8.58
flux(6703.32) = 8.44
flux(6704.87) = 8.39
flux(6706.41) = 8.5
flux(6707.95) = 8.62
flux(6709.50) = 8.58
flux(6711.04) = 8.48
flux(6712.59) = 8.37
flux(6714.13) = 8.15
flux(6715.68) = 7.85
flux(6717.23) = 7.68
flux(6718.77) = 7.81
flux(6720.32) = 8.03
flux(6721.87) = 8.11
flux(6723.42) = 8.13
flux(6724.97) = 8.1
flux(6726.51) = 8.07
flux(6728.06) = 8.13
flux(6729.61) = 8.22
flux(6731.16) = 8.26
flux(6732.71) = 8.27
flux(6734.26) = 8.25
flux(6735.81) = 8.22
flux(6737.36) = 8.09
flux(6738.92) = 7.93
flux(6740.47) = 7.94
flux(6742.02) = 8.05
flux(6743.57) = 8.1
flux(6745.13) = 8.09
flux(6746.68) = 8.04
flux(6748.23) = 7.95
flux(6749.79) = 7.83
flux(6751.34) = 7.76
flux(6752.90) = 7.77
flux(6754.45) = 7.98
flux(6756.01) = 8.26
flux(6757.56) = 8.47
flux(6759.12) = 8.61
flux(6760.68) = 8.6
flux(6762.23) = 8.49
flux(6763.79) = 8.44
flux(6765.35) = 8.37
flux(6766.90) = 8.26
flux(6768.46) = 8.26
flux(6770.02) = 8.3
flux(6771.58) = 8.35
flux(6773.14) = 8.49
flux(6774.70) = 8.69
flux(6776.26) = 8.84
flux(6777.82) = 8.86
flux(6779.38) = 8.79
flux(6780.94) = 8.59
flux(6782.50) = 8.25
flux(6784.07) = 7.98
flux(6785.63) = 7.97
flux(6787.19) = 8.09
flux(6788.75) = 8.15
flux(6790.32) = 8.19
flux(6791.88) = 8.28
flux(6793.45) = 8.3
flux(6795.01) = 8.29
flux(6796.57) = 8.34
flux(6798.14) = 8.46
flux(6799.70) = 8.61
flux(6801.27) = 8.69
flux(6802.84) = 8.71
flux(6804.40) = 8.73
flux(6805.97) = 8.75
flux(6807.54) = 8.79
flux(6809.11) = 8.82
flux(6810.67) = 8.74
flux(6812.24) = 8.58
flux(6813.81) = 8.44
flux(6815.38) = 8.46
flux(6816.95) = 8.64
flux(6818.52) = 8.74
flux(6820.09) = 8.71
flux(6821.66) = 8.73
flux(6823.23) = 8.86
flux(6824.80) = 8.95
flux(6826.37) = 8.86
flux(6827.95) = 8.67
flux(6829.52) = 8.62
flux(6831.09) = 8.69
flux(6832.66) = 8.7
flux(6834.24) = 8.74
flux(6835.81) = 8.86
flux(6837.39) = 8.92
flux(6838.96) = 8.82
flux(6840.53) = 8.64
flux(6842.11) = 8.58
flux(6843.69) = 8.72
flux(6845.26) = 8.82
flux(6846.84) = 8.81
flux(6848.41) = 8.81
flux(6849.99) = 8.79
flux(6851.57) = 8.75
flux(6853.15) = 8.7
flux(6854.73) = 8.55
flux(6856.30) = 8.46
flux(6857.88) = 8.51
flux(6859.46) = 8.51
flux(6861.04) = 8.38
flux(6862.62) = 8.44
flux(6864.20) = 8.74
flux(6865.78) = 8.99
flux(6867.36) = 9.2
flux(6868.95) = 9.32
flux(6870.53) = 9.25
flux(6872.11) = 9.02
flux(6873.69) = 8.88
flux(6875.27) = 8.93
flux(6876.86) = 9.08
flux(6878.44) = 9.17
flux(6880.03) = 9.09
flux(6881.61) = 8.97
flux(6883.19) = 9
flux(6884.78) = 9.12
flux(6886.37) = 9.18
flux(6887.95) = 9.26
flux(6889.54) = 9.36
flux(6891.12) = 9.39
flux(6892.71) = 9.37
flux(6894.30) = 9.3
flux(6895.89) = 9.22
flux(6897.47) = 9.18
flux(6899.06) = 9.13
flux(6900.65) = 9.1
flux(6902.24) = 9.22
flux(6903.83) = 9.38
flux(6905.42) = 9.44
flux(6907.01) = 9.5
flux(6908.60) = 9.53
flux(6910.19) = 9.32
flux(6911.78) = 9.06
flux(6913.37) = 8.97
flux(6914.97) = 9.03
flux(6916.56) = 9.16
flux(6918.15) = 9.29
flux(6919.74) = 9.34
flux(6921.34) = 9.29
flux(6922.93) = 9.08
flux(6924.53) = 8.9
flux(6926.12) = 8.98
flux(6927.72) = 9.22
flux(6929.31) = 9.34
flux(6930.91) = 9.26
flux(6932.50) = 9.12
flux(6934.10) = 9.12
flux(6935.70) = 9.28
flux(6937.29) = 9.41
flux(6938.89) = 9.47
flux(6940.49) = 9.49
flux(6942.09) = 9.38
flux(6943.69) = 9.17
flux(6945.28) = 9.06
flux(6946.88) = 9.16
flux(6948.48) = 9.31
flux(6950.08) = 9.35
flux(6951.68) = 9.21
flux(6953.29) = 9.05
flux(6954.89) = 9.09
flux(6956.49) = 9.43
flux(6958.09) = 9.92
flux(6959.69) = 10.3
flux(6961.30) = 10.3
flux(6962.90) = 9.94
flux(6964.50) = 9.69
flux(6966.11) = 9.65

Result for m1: 1.14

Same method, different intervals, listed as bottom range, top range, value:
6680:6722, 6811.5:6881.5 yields 1.10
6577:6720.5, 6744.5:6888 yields 1.06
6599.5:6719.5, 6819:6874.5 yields 1.09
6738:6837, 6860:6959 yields 1.13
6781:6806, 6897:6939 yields 1.14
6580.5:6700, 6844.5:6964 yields 1.15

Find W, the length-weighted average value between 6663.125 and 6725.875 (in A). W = 8.37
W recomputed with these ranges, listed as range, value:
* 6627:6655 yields 8.65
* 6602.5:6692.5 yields 8.6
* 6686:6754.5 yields 8.2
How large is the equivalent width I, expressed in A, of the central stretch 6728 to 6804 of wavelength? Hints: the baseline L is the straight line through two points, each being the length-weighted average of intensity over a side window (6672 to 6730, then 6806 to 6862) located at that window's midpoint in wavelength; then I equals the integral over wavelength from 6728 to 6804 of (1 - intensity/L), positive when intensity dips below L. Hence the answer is 2.01 A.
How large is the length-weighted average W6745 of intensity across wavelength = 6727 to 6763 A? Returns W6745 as 8.14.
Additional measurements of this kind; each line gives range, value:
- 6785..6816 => 8.47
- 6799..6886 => 8.78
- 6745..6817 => 8.39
